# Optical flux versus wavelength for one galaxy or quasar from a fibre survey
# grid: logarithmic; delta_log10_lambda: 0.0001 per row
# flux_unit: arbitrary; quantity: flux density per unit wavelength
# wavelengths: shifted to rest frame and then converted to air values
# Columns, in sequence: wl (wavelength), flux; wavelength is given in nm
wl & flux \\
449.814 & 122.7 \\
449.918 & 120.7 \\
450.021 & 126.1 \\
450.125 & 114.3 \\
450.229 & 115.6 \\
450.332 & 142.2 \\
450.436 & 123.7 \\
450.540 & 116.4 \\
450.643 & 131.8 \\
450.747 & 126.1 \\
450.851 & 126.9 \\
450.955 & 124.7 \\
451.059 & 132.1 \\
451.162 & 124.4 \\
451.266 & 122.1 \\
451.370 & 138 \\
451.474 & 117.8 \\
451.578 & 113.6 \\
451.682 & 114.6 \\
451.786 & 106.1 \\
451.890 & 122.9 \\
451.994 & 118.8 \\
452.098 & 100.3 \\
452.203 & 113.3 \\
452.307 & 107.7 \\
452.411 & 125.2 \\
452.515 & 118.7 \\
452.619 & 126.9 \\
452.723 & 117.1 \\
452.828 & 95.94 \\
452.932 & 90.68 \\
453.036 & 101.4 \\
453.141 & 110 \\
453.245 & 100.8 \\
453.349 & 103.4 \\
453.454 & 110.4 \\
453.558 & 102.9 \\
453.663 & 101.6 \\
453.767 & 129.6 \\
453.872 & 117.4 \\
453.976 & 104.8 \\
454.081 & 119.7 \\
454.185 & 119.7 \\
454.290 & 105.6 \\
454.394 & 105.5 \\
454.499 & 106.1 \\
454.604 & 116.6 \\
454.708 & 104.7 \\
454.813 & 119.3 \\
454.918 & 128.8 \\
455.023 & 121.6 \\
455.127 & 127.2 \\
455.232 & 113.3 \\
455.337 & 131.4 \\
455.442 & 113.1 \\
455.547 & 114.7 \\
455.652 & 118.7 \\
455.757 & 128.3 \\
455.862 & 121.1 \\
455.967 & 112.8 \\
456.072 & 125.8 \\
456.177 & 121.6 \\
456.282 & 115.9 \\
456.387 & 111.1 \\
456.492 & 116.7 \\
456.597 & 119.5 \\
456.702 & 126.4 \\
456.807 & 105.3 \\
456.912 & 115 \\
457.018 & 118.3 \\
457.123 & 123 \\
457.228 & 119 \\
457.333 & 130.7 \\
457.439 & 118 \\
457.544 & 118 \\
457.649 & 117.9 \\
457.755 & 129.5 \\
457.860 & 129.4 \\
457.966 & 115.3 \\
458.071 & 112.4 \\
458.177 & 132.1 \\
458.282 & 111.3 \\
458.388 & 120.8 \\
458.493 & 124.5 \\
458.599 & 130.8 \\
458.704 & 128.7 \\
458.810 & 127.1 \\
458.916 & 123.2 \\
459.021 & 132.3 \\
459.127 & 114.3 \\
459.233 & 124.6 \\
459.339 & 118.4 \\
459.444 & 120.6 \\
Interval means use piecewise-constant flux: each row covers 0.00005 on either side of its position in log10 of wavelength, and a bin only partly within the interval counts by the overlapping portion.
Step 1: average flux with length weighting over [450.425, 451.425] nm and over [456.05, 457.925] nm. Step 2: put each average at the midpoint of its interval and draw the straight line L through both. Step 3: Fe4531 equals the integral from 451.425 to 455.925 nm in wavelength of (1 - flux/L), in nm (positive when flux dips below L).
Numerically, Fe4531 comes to 0.36 nm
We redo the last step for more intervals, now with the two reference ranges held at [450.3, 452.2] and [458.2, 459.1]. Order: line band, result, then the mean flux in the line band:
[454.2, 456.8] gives 0.13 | 118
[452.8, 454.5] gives 0.21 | 108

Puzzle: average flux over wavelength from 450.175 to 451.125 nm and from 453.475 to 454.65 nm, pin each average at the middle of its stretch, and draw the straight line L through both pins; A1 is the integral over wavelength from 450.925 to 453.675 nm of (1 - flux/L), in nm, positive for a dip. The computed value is 0.14 nm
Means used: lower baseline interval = 127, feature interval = 113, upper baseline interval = 112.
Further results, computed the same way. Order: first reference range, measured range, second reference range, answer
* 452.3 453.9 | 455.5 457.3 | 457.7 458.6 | -0.01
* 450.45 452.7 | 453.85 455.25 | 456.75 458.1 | 0.06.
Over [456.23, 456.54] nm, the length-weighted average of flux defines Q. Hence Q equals 115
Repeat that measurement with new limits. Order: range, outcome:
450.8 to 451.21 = 127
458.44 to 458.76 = 128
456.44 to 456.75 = 121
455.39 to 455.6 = 114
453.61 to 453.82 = 115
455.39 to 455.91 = 119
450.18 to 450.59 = 125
